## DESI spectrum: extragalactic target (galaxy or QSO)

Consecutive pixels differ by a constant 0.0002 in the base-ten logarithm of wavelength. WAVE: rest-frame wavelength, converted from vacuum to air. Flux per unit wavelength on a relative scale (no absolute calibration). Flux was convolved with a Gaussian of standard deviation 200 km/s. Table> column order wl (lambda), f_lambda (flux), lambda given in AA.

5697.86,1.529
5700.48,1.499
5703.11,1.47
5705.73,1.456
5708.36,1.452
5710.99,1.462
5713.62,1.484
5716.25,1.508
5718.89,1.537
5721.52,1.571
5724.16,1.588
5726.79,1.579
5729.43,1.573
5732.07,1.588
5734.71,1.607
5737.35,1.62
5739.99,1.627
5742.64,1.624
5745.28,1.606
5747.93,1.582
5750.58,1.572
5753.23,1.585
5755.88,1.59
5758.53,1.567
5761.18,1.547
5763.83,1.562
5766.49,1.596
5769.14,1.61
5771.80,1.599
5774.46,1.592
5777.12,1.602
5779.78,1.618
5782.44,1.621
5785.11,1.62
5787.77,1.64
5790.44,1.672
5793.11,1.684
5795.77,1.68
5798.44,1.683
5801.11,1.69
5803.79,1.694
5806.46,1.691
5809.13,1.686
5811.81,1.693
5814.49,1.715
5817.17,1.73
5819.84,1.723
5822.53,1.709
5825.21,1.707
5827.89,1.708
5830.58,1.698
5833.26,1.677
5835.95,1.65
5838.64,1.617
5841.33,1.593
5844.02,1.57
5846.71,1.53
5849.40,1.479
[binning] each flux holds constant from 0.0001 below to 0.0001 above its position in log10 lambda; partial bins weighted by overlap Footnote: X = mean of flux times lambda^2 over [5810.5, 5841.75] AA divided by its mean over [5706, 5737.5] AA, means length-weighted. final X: 1.13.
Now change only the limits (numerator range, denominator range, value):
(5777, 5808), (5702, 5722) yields 1.15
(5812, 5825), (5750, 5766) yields 1.11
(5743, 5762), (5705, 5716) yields 1.09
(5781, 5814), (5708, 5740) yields 1.10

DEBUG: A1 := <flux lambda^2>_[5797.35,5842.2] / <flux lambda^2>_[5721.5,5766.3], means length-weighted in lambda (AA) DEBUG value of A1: 1.09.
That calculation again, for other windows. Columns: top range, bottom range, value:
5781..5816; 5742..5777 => 1.07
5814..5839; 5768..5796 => 1.06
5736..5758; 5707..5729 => 1.06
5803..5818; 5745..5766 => 1.10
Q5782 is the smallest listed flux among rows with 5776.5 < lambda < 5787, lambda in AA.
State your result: 1.602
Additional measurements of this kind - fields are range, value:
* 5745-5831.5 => 1.547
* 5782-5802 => 1.62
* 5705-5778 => 1.452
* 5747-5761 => 1.567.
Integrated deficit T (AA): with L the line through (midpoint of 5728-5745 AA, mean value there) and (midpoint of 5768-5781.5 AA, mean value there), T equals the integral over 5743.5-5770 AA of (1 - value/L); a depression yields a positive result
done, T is 0.4 AA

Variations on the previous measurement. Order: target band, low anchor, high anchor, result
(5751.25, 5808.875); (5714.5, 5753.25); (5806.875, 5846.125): 0.1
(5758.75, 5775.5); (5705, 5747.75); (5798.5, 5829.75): 0.4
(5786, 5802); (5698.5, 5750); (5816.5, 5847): -0.5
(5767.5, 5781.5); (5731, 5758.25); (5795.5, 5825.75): 0.3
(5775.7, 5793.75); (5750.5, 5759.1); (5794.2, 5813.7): 0.1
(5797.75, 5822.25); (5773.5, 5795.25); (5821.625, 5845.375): -0.8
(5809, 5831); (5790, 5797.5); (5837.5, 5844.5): -1.0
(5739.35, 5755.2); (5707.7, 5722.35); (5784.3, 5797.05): -0.3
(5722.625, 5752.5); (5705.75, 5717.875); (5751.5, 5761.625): -1.3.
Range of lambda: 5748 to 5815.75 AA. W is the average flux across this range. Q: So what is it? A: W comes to 1.63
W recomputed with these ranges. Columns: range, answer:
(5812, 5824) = 1.72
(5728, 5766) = 1.59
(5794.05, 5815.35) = 1.69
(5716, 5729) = 1.56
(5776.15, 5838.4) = 1.68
